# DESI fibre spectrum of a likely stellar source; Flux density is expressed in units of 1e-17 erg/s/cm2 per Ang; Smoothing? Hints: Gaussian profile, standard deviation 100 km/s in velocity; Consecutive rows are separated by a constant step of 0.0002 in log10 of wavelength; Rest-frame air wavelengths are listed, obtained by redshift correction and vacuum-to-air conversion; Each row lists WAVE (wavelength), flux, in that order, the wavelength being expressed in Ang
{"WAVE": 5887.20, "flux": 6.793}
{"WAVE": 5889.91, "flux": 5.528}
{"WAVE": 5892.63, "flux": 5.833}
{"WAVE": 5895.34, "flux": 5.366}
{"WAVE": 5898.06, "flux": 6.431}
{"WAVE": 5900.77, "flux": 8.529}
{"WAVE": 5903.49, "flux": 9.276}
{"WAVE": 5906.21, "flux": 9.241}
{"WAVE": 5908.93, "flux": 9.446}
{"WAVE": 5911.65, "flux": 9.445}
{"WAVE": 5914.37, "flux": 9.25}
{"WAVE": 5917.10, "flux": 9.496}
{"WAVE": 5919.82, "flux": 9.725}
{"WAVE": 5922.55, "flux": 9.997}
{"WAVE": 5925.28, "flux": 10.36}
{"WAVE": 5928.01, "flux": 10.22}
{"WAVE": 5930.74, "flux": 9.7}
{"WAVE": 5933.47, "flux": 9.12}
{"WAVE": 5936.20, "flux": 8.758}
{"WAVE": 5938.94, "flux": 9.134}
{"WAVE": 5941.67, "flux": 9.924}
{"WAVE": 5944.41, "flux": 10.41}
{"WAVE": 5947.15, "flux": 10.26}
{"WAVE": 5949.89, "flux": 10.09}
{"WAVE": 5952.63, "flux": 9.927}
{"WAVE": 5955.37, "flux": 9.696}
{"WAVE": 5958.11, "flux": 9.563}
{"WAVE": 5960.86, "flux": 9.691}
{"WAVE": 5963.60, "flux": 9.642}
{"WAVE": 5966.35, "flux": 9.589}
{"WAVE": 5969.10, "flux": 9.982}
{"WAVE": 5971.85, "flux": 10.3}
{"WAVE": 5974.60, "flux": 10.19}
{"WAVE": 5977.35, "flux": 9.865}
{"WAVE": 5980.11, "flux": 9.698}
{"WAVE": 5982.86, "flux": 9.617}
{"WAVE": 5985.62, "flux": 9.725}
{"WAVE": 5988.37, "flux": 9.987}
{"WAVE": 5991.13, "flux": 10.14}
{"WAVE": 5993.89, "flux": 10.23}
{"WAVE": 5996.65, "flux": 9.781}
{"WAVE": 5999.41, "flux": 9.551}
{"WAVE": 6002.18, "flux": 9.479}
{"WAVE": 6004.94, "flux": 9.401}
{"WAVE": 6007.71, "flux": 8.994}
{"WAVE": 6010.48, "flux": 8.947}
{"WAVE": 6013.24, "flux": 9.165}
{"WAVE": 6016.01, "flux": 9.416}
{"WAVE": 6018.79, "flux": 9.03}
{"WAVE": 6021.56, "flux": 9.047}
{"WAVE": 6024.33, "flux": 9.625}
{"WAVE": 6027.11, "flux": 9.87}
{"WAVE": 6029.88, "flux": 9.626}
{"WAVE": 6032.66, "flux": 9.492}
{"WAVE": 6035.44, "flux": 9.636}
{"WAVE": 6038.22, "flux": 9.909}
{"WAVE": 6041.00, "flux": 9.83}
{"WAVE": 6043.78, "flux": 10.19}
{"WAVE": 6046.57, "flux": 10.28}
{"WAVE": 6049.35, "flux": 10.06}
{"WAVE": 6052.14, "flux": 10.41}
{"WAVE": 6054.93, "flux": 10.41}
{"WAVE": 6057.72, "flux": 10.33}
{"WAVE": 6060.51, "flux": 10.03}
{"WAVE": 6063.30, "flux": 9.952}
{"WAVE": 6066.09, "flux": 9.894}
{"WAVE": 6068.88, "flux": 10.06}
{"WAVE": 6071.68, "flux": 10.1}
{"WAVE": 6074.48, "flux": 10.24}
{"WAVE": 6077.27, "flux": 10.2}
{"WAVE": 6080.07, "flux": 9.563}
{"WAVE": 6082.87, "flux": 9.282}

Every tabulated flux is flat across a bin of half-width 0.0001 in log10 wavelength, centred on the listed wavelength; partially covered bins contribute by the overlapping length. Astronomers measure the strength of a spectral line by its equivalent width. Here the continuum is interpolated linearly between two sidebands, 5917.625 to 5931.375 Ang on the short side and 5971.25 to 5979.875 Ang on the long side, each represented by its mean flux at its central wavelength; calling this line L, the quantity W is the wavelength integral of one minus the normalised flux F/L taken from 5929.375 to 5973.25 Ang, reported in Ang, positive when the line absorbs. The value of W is 1.2 Ang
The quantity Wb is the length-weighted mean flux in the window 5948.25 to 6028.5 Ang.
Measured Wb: 9.66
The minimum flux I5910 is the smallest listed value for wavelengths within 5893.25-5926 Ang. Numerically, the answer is 5.366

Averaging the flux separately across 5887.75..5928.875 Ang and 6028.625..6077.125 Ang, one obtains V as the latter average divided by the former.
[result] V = 1.18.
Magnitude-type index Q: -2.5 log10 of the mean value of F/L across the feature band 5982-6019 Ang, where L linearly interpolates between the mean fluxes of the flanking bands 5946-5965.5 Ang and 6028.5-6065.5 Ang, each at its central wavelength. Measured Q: 0.04 mag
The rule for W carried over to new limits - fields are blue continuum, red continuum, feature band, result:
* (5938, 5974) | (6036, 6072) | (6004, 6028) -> 1.8 Ang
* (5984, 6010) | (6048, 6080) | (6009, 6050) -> 1.2 Ang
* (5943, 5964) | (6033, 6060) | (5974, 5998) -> 0.2 Ang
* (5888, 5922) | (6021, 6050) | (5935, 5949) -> -1.8 Ang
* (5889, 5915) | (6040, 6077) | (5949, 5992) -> -4.9 Ang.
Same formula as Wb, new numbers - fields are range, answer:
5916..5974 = 9.8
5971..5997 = 9.95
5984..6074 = 9.77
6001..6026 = 9.24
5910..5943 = 9.59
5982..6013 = 9.61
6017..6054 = 9.77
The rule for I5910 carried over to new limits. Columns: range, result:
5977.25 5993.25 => 9.617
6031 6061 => 9.492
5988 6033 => 8.947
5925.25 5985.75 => 8.758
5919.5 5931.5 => 9.7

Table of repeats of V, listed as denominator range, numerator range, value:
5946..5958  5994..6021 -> 0.94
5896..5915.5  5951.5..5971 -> 1.12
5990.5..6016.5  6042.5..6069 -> 1.07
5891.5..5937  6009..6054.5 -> 1.09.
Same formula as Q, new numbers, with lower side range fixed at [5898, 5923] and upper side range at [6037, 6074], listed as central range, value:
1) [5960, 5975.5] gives -0.04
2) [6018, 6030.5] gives 0.05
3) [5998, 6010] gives 0.05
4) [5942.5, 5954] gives -0.08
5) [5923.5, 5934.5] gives -0.06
